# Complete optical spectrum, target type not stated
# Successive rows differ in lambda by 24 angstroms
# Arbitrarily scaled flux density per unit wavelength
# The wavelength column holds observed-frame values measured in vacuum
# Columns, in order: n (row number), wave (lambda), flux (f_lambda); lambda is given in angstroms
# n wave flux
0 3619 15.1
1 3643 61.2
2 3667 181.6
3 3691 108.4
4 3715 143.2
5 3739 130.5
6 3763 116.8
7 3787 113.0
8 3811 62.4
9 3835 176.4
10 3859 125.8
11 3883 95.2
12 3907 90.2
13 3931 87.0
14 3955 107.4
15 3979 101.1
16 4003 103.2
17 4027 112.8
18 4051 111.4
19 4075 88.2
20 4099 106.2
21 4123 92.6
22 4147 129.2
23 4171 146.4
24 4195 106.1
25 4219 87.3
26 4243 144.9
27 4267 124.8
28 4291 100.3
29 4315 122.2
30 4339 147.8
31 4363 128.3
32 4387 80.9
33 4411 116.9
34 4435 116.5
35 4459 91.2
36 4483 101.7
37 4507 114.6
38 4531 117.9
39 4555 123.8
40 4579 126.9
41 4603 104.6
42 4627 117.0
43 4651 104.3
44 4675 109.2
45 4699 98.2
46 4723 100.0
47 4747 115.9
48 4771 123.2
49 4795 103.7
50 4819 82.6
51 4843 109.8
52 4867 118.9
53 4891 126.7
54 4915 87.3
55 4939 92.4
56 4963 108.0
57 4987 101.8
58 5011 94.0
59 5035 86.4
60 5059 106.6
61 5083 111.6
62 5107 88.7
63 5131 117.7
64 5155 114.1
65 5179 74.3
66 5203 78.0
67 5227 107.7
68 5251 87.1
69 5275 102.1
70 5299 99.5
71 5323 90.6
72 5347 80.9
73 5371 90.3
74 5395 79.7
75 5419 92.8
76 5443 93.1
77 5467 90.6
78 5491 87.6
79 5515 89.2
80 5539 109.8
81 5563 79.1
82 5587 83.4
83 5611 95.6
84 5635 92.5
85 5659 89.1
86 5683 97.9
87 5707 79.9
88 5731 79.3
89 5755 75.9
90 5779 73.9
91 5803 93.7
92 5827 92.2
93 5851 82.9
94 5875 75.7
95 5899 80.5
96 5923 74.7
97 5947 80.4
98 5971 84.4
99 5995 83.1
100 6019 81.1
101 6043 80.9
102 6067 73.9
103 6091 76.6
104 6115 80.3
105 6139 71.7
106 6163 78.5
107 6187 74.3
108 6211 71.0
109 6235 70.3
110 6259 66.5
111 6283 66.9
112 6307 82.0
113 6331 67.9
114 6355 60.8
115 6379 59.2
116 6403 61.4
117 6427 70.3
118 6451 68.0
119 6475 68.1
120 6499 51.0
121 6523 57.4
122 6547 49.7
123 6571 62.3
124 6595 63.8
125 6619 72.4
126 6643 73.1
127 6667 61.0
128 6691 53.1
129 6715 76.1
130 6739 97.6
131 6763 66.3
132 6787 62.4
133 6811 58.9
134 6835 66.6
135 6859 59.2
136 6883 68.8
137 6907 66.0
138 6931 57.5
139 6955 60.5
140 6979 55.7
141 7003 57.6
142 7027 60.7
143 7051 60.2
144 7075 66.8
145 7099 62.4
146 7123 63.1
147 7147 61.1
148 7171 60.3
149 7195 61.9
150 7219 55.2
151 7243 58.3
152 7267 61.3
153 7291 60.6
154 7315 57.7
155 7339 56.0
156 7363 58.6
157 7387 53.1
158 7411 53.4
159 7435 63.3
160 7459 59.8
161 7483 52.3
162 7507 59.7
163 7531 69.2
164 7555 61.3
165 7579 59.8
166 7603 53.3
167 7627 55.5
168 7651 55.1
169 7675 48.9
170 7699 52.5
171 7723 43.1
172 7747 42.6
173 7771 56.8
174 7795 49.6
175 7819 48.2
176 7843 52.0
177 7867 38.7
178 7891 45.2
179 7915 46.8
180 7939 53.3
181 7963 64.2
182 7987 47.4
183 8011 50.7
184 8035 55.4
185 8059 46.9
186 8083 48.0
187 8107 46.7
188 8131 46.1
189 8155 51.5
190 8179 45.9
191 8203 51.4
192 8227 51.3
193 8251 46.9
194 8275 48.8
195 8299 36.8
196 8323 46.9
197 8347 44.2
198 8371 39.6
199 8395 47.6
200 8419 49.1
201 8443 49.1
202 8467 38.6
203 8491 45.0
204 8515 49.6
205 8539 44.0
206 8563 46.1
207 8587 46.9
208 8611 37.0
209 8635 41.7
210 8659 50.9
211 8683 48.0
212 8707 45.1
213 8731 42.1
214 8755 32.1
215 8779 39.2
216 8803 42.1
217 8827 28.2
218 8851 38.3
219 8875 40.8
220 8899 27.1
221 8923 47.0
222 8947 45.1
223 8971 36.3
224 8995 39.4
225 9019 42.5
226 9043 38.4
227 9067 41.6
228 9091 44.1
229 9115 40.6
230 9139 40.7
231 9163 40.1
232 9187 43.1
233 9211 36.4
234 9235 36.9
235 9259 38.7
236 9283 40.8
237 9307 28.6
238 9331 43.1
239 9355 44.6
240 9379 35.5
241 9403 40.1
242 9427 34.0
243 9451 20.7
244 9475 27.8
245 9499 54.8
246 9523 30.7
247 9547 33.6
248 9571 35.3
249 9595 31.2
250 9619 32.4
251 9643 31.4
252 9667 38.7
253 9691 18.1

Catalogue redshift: 0.026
